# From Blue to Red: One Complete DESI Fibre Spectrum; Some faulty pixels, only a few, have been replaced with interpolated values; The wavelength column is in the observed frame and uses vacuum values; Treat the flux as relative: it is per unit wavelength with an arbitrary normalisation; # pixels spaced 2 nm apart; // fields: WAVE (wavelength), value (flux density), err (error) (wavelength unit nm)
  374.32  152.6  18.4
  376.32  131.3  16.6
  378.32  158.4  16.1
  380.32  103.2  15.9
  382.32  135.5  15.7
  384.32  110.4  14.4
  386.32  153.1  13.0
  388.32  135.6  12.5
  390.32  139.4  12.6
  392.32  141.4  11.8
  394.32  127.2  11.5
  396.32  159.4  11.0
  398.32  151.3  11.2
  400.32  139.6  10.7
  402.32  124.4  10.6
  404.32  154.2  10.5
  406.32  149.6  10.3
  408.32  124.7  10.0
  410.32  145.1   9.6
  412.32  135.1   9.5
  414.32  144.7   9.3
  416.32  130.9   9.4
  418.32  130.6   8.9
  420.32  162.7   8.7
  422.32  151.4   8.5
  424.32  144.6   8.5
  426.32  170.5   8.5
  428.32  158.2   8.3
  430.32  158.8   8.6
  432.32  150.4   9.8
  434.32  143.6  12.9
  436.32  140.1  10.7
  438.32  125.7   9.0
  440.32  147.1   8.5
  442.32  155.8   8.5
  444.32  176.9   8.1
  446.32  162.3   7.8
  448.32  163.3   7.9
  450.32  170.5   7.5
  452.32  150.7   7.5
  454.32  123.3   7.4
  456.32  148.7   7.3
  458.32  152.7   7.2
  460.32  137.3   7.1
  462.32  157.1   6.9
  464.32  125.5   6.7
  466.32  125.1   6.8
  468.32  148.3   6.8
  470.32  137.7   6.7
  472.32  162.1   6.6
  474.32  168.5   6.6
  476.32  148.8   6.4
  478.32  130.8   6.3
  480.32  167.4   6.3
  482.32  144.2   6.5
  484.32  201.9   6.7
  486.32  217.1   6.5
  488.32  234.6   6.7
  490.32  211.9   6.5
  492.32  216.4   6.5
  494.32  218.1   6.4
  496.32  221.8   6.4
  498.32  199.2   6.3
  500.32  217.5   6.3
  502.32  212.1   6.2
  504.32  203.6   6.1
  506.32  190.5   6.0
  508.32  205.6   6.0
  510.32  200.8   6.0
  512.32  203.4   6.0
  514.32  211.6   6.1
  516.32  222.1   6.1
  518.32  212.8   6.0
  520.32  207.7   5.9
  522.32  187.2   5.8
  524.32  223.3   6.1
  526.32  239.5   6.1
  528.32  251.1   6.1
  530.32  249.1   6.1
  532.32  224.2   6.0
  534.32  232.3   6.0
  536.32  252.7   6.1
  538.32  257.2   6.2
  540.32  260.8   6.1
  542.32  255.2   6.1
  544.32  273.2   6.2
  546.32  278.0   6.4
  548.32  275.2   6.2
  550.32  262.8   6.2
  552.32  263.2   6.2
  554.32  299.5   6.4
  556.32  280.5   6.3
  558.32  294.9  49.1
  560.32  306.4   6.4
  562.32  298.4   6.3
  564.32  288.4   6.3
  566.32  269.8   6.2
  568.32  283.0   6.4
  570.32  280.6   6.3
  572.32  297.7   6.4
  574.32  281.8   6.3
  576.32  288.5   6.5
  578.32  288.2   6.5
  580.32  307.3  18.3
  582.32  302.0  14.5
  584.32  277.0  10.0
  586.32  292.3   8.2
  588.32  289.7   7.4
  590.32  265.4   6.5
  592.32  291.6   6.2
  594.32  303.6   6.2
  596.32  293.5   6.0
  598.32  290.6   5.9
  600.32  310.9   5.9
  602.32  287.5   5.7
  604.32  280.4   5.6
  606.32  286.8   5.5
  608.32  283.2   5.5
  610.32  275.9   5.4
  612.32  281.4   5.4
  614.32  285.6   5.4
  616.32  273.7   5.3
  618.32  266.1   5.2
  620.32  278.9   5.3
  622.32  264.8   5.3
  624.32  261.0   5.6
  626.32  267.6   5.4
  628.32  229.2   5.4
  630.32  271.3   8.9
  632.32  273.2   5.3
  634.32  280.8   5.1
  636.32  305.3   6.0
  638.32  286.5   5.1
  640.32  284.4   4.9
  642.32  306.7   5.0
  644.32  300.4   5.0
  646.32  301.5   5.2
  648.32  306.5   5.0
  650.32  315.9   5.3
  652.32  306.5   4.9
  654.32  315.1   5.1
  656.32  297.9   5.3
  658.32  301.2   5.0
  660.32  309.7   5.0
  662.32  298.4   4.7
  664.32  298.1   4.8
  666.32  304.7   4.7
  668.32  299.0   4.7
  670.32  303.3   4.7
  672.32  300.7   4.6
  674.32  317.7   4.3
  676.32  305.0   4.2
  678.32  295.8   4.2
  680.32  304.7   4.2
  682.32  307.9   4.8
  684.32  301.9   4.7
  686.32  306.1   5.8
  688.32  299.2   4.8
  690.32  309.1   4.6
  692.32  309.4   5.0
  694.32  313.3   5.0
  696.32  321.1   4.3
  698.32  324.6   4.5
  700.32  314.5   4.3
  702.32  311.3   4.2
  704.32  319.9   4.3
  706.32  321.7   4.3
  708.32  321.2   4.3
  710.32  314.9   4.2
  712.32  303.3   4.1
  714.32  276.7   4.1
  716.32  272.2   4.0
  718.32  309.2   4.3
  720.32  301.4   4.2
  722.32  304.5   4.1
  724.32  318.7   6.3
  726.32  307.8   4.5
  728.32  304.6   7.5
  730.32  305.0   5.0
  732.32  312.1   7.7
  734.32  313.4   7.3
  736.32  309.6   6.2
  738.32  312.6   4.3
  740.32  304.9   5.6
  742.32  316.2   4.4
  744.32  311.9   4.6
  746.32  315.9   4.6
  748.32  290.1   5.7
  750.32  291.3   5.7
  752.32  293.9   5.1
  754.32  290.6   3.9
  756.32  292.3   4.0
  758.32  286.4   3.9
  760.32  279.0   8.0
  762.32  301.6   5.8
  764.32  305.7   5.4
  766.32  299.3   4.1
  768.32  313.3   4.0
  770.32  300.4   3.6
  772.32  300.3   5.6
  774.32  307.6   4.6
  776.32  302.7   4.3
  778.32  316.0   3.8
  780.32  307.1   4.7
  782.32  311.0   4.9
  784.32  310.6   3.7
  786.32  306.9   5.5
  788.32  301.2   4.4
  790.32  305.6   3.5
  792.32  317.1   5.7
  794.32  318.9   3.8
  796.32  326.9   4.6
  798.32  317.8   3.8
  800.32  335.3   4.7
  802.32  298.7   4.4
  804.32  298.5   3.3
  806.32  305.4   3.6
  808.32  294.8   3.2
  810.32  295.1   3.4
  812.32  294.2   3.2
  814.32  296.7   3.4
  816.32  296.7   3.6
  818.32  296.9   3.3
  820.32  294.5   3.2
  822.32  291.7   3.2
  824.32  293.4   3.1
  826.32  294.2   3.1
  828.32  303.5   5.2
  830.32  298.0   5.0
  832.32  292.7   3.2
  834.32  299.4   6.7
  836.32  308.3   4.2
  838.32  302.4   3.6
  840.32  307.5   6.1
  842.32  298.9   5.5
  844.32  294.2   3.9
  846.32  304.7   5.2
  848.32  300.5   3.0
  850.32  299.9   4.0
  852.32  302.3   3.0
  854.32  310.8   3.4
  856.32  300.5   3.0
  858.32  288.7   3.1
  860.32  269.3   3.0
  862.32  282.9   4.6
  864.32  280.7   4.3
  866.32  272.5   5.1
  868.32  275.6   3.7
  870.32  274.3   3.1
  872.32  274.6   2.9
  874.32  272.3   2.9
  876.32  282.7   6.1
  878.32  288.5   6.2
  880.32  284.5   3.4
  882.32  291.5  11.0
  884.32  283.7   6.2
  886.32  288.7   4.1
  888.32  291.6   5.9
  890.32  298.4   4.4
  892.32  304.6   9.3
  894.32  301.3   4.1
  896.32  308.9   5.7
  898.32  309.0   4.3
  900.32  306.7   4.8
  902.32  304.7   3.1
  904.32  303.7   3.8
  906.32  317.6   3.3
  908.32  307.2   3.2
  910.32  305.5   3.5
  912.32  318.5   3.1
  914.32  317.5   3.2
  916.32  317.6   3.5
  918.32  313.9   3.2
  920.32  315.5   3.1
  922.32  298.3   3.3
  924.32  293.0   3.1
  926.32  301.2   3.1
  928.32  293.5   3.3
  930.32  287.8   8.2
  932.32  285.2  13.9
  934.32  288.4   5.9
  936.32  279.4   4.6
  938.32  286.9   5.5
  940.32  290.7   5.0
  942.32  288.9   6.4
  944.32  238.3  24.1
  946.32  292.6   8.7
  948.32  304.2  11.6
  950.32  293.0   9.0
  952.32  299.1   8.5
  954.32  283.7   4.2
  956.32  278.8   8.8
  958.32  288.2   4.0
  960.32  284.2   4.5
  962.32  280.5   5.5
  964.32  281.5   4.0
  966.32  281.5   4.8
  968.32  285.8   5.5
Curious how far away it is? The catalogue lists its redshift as 0.214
